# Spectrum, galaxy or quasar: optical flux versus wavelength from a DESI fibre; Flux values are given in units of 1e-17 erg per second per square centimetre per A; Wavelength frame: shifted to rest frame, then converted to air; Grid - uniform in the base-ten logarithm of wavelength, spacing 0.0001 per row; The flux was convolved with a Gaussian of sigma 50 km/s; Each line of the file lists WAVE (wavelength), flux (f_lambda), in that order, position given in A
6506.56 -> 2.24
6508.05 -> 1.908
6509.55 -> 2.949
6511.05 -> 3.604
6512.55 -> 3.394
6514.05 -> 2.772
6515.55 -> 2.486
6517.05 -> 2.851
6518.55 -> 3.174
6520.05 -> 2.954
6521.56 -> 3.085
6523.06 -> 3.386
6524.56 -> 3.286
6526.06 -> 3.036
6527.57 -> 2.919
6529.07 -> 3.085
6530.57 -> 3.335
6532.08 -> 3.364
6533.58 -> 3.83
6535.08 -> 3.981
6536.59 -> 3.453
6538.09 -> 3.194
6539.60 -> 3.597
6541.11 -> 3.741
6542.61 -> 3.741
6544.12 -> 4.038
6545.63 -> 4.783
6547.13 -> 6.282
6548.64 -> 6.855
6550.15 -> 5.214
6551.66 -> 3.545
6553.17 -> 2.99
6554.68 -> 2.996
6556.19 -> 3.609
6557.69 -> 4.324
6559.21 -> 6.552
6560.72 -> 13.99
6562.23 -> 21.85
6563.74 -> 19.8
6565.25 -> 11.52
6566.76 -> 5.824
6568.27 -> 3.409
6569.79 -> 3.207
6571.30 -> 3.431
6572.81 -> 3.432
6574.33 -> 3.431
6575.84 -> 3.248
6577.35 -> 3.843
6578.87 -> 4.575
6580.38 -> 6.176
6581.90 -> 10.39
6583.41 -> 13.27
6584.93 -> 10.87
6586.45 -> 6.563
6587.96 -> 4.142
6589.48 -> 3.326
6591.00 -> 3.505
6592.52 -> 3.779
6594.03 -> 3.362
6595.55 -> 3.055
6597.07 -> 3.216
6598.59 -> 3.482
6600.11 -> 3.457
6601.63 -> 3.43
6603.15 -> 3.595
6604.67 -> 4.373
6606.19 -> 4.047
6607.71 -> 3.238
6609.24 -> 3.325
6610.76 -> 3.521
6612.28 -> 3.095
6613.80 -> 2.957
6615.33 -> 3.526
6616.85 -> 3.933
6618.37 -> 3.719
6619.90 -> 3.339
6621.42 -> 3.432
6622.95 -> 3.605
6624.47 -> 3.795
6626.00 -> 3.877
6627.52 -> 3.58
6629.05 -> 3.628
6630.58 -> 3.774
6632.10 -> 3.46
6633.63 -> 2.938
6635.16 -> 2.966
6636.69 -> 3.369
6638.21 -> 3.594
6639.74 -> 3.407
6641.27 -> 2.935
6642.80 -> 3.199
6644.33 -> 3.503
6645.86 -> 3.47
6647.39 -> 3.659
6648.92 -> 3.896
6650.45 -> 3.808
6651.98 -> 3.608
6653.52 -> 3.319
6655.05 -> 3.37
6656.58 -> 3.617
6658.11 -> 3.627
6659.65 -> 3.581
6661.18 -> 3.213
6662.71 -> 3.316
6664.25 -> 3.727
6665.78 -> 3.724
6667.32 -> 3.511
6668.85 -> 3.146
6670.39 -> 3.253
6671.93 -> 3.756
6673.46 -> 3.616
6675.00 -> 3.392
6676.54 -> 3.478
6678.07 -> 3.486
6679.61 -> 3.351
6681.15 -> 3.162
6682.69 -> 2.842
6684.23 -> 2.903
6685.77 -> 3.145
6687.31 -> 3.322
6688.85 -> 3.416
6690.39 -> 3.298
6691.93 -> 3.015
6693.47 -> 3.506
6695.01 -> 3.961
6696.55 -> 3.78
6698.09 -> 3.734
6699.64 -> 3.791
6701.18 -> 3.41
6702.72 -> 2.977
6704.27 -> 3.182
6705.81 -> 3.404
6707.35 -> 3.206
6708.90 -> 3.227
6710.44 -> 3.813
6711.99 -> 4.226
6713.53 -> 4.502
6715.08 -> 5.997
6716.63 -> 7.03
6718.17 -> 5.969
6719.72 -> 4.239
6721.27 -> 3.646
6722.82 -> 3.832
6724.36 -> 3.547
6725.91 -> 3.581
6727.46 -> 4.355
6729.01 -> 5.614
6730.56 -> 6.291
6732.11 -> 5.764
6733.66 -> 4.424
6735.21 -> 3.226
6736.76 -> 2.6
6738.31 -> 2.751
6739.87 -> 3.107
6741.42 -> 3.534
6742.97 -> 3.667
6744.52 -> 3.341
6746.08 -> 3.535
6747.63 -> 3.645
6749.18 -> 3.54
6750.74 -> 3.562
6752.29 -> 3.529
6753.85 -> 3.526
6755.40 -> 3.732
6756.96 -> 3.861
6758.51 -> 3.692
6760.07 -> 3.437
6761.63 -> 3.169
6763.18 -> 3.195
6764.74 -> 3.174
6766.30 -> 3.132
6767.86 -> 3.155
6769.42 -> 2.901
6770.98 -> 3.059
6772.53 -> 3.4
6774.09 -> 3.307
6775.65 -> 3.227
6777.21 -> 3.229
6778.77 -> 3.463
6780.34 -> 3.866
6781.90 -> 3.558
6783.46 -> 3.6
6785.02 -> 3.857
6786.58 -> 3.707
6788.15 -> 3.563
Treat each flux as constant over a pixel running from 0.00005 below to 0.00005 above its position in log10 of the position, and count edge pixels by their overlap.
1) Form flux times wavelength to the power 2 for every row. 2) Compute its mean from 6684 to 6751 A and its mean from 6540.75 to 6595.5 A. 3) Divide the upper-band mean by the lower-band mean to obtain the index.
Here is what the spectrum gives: 0.65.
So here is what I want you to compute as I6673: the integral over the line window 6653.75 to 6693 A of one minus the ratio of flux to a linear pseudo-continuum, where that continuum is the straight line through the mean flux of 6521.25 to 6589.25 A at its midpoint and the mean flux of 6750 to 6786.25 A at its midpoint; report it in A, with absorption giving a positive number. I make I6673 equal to 9.4 A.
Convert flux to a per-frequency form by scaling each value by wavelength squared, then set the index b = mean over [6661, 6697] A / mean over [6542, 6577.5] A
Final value 0.55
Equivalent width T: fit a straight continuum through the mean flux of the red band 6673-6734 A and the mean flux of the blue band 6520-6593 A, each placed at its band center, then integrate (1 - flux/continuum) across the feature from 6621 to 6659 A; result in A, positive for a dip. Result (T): 9.2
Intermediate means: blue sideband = 5.52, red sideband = 3.94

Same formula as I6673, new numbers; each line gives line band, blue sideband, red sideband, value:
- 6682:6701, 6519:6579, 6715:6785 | 3.6 A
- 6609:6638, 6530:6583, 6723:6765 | 9.2 A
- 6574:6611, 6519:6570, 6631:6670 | -1.8 A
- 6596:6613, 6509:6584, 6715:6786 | 4.5 A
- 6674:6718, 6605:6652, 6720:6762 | -0.1 A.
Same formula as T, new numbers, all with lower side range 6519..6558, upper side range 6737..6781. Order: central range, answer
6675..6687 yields 1.0 A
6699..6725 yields -5.0 A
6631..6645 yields 1.3 A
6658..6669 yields 0.2 A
